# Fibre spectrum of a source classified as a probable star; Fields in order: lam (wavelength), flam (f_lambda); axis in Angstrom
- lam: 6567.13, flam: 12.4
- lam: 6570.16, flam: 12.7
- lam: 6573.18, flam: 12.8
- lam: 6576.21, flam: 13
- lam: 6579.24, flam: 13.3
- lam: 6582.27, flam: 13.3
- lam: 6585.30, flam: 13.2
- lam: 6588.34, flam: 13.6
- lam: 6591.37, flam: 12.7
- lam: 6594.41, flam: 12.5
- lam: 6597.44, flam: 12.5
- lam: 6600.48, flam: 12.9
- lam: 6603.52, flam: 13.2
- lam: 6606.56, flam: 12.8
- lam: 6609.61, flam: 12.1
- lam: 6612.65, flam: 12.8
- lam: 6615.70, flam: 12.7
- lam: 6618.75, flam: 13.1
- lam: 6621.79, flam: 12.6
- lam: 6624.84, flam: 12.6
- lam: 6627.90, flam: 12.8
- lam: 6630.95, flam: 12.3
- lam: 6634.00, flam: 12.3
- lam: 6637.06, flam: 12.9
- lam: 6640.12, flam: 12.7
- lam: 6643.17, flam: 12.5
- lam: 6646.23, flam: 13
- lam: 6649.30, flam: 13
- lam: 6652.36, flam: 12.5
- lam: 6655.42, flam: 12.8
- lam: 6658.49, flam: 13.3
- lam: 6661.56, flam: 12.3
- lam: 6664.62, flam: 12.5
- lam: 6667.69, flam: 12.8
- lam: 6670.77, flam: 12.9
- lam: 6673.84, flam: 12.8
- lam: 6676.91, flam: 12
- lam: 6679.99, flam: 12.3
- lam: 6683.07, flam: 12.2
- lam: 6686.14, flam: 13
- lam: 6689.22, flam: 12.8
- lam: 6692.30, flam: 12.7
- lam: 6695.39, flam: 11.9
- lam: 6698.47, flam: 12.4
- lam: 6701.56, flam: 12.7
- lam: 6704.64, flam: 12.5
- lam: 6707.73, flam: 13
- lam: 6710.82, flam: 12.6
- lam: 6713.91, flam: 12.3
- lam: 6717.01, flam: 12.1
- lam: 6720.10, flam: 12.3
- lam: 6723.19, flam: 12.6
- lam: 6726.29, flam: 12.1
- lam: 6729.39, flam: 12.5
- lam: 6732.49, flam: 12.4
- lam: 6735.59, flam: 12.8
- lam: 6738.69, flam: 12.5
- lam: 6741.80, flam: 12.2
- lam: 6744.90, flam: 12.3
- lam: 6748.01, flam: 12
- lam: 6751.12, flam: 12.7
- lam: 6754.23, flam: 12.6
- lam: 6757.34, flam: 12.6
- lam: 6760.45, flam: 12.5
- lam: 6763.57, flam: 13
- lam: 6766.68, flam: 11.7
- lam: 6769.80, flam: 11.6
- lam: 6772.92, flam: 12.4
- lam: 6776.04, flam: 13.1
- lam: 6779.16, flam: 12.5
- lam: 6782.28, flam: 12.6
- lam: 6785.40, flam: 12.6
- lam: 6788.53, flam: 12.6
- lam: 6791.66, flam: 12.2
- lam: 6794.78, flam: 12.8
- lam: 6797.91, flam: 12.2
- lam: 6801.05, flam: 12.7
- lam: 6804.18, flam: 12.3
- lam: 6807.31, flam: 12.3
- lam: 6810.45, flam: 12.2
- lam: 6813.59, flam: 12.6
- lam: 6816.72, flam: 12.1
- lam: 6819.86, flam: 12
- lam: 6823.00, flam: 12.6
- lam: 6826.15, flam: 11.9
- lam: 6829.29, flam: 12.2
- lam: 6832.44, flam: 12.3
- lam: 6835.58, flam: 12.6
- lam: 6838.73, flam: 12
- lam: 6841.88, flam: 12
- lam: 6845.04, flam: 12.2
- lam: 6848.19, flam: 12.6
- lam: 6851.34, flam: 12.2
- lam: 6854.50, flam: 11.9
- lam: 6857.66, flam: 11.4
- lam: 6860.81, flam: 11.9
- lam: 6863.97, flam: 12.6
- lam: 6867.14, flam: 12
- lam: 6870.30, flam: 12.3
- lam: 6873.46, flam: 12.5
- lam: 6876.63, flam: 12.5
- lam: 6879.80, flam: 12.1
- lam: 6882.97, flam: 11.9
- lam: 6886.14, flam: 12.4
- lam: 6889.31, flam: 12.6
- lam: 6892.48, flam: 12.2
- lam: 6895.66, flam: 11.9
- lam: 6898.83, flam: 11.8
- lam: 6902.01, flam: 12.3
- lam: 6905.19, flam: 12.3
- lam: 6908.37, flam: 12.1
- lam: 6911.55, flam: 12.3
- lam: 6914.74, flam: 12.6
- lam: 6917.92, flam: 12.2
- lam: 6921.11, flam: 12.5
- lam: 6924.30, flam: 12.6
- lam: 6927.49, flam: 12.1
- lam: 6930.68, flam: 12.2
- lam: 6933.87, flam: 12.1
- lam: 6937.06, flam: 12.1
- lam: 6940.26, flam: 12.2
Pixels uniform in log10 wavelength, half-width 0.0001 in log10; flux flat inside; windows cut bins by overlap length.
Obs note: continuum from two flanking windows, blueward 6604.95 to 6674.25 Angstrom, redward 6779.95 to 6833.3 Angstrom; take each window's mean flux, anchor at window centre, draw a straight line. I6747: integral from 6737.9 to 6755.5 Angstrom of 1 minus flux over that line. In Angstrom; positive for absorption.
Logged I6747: 0.2 Angstrom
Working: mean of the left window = 12.7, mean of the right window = 12.4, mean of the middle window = 12.4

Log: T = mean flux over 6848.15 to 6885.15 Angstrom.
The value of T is 12.1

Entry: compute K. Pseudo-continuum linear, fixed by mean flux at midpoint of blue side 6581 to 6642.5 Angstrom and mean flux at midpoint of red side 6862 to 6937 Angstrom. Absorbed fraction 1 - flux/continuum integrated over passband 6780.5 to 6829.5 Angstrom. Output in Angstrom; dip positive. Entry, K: 0.2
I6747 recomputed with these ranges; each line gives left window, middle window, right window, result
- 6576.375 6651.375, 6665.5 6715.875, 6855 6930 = 0.37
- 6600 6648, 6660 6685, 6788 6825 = 0.26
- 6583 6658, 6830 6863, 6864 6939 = 0.61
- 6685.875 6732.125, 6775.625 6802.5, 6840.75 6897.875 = -0.52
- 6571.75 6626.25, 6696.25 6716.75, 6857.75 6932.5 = 0.18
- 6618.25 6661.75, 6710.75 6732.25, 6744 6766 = 0.38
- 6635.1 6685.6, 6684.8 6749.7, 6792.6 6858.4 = 0.31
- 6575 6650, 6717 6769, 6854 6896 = 0.38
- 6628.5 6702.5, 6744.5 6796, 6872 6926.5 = 0.00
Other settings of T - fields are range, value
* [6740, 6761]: 12.4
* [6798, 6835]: 12.3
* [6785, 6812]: 12.4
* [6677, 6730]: 12.5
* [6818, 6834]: 12.2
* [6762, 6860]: 12.3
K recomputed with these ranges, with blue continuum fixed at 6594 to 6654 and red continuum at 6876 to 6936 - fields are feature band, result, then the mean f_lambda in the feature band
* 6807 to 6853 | 0.4 Angstrom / 12.3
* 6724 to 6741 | 0.1 Angstrom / 12.4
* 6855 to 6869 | 0.4 Angstrom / 12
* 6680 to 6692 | 0.0 Angstrom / 12.6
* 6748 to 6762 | -0.1 Angstrom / 12.5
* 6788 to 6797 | -0.1 Angstrom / 12.5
